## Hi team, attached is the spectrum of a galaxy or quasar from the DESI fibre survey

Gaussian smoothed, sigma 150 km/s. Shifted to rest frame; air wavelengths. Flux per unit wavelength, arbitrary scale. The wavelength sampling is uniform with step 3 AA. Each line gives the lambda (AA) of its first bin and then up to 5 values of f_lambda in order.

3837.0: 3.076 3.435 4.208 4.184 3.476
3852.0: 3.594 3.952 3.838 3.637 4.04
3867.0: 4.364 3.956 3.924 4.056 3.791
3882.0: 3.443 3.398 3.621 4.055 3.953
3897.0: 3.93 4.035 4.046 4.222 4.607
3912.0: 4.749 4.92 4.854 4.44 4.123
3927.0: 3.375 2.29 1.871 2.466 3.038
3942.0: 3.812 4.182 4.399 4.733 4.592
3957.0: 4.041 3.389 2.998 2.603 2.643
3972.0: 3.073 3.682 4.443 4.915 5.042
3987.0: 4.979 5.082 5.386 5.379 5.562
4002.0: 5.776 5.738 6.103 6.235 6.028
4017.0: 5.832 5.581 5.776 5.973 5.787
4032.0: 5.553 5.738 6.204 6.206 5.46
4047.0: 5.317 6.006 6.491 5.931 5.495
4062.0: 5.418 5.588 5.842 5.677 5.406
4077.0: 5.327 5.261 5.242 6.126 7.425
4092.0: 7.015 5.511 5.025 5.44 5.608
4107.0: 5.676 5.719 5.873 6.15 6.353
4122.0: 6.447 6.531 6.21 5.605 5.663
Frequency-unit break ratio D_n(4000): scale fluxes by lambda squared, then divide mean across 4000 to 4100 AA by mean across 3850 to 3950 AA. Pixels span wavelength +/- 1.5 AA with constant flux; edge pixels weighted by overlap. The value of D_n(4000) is 1.6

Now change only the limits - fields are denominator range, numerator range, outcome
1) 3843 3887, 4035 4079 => 1.64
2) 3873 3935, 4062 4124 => 1.65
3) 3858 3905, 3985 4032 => 1.56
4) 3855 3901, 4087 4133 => 1.75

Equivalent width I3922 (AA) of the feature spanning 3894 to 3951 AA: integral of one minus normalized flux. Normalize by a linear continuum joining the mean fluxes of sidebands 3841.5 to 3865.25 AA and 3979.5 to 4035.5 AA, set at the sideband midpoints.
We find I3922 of 9.2 AA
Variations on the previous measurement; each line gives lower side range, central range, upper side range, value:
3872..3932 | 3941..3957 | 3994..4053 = 1.2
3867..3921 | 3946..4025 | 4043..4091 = 3.8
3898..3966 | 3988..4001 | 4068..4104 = -2.0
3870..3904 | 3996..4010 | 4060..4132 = -2.3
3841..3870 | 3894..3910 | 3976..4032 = 1.0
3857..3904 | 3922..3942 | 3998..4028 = 7.2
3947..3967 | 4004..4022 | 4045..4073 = -3.8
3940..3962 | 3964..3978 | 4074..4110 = 3.9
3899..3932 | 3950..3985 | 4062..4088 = 5.9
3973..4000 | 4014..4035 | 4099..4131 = -2.2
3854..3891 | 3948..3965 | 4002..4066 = 3.2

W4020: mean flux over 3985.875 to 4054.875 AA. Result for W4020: 5.75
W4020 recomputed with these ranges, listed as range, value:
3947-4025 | 4.78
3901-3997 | 4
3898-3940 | 3.8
